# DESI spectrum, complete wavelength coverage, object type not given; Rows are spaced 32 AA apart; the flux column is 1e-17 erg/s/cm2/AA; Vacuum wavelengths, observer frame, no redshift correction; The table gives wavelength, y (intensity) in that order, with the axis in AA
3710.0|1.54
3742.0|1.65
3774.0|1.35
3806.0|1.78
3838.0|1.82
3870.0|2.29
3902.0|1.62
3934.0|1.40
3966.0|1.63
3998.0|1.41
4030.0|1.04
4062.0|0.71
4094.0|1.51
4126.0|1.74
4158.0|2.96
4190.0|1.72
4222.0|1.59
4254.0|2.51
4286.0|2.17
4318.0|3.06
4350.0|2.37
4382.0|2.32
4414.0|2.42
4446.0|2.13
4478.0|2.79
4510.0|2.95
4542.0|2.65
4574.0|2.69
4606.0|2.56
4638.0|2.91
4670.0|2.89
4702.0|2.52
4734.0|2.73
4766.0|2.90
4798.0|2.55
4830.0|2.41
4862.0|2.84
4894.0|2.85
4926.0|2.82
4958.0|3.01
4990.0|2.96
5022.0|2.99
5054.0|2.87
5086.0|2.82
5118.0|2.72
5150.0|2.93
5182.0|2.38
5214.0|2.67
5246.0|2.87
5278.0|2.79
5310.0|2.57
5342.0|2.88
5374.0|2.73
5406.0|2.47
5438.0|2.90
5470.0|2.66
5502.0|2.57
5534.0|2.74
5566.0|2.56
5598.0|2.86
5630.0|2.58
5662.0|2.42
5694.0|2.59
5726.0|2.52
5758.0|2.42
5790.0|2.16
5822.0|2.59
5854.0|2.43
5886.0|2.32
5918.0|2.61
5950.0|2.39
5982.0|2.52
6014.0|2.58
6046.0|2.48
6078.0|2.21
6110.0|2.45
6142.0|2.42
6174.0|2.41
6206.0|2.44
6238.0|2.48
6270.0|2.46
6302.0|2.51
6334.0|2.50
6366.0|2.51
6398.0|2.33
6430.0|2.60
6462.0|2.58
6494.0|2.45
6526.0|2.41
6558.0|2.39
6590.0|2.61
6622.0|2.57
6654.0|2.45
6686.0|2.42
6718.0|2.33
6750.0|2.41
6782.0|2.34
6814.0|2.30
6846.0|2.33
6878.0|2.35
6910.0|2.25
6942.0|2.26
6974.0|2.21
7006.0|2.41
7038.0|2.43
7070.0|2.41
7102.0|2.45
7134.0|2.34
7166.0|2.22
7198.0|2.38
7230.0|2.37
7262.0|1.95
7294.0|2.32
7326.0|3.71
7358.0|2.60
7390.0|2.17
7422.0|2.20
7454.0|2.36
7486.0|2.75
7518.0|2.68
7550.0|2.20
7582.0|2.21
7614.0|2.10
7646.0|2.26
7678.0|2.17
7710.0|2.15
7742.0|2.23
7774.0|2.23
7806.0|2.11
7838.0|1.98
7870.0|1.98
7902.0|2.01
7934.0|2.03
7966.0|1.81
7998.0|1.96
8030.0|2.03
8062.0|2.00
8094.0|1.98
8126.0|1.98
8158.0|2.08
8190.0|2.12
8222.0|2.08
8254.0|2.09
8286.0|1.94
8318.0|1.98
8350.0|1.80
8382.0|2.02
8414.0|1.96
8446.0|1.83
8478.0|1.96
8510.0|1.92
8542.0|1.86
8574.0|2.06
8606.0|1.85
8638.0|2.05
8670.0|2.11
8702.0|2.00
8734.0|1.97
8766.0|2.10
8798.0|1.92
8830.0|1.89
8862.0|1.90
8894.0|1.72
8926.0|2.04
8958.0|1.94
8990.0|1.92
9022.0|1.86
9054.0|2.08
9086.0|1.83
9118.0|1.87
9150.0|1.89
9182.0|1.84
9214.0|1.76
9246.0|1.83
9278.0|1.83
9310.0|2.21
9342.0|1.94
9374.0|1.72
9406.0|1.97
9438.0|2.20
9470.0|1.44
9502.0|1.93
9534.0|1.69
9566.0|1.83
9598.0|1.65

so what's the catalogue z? 0.12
